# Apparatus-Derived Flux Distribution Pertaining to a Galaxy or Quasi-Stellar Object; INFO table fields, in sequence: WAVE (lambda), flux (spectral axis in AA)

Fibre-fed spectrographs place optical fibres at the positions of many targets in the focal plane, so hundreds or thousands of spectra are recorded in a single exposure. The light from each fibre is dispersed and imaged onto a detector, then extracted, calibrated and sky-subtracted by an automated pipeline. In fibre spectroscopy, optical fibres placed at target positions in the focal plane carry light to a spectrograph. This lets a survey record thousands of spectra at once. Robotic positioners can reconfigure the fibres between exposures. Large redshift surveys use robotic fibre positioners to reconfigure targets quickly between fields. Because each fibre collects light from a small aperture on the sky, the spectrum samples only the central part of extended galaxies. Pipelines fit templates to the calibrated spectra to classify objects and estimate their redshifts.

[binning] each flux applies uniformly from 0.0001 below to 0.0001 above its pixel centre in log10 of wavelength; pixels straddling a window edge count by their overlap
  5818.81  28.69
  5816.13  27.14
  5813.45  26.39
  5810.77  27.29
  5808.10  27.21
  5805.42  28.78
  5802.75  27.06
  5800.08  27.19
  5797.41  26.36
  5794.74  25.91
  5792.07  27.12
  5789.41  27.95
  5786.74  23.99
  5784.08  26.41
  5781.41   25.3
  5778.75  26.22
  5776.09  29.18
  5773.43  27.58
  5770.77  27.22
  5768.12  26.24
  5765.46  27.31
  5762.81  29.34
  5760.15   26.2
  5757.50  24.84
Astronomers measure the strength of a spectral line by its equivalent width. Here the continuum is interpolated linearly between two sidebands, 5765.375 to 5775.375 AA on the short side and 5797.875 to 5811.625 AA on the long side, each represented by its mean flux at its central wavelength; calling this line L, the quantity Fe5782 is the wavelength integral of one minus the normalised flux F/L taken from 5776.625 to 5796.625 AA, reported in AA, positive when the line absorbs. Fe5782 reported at 0.77 AA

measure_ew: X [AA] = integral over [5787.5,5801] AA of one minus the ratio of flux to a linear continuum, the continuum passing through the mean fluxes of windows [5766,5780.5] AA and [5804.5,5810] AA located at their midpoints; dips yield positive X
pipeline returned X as 0.4 AA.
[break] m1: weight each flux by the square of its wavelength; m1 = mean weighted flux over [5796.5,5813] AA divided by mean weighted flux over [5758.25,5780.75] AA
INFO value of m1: 1.0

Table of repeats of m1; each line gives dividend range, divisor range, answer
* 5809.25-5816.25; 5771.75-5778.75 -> 0.98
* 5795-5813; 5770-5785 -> 1.02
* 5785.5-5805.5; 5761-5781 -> 0.98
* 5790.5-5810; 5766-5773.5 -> 1.02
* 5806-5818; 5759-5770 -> 1.01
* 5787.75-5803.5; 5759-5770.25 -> 1.00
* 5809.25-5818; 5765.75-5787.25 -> 1.03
